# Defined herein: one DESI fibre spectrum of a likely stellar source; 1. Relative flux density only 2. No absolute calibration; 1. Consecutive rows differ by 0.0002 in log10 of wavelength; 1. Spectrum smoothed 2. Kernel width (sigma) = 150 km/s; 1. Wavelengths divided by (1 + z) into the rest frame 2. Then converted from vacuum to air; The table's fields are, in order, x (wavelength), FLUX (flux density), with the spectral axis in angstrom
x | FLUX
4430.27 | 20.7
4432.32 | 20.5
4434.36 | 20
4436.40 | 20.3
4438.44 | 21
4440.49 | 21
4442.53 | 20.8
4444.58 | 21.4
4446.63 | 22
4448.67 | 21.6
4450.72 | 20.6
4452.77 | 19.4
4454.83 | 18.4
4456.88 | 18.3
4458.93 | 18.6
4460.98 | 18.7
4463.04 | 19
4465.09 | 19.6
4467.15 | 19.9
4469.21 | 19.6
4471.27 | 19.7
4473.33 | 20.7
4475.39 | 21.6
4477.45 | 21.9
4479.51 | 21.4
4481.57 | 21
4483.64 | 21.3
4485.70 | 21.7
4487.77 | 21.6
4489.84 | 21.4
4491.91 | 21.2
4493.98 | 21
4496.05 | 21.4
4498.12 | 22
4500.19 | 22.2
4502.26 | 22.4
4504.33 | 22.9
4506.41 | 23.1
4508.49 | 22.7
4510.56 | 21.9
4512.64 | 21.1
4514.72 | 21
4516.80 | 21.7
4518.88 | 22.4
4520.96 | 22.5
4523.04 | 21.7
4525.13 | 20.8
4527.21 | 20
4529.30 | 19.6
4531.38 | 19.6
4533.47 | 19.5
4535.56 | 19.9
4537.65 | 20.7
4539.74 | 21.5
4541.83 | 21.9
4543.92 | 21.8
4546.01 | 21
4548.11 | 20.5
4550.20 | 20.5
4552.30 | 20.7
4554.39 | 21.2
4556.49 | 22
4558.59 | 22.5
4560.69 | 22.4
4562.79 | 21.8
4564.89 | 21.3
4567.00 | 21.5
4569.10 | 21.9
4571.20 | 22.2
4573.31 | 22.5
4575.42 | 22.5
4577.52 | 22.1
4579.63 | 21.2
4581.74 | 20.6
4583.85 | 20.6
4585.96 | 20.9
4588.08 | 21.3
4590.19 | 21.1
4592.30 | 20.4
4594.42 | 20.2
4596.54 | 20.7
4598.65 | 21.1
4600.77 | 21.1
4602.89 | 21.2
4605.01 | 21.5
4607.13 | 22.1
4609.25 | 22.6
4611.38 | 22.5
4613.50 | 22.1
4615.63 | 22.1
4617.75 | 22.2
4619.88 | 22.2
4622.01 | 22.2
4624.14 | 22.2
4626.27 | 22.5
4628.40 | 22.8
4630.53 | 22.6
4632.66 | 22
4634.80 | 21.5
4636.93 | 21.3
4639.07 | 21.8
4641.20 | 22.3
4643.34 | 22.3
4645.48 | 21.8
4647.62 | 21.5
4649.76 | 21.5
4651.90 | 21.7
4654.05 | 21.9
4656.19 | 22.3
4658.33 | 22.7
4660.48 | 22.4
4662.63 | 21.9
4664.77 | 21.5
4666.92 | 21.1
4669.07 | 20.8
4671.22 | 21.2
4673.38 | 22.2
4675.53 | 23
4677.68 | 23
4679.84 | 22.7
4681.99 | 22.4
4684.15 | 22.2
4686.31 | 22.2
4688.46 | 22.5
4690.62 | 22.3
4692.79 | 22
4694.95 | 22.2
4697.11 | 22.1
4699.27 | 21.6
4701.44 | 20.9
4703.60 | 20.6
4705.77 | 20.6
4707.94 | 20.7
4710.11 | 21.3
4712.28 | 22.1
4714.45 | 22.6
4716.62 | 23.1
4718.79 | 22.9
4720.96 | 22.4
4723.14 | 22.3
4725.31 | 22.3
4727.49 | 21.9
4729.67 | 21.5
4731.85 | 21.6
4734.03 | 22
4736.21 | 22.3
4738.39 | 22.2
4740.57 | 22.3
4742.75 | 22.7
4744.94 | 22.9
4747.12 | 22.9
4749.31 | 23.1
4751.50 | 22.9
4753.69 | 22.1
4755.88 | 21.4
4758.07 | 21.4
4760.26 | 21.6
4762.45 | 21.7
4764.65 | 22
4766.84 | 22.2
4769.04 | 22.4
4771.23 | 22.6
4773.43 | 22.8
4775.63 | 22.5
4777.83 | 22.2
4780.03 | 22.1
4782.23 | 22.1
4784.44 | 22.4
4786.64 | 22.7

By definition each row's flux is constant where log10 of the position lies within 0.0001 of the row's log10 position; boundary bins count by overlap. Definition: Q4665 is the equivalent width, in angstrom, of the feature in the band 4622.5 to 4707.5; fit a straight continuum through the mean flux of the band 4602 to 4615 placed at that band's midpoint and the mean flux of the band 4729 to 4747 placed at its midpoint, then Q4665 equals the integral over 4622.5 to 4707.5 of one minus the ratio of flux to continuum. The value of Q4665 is 0.65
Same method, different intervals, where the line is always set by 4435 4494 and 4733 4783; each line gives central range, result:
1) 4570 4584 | -0.4 angstrom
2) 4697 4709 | 0.5 angstrom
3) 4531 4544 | 0.2 angstrom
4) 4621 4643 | -0.6 angstrom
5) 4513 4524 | -0.5 angstrom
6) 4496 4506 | -0.8 angstrom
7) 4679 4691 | -0.3 angstrom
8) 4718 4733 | 0.0 angstrom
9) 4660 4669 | 0.1 angstrom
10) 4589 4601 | 0.3 angstrom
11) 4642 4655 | -0.1 angstrom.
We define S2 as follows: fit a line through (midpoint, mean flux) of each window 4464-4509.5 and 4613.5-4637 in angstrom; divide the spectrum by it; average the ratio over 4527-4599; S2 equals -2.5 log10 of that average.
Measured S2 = 0.035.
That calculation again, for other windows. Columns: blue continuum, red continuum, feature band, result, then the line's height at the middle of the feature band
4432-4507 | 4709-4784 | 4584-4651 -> -0.007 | 21.6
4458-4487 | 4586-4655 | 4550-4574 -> -0.027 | 21.2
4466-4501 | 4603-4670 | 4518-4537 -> 0.038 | 21.4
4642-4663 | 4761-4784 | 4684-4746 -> 0.006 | 22.1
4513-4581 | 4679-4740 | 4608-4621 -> -0.033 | 21.6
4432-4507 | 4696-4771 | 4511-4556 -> 0.006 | 21.1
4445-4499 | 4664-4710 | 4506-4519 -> -0.058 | 20.8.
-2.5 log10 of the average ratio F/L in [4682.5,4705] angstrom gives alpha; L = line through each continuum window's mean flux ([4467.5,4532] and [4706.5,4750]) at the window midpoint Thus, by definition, 0.013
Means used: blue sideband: 21.4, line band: 21.9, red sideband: 22.2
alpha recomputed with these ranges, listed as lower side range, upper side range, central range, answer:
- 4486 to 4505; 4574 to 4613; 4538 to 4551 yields 0.02 mag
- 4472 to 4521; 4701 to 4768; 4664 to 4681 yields 0.00 mag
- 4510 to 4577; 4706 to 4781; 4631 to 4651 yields 0.00 mag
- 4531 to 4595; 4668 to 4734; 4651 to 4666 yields -0.02 mag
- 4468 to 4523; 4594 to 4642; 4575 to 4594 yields 0.03 mag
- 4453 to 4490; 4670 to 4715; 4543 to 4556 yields -0.01 mag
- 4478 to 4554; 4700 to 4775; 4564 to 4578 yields -0.02 mag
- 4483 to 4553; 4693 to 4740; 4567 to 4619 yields 0.00 mag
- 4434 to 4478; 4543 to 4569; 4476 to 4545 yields -0.03 mag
